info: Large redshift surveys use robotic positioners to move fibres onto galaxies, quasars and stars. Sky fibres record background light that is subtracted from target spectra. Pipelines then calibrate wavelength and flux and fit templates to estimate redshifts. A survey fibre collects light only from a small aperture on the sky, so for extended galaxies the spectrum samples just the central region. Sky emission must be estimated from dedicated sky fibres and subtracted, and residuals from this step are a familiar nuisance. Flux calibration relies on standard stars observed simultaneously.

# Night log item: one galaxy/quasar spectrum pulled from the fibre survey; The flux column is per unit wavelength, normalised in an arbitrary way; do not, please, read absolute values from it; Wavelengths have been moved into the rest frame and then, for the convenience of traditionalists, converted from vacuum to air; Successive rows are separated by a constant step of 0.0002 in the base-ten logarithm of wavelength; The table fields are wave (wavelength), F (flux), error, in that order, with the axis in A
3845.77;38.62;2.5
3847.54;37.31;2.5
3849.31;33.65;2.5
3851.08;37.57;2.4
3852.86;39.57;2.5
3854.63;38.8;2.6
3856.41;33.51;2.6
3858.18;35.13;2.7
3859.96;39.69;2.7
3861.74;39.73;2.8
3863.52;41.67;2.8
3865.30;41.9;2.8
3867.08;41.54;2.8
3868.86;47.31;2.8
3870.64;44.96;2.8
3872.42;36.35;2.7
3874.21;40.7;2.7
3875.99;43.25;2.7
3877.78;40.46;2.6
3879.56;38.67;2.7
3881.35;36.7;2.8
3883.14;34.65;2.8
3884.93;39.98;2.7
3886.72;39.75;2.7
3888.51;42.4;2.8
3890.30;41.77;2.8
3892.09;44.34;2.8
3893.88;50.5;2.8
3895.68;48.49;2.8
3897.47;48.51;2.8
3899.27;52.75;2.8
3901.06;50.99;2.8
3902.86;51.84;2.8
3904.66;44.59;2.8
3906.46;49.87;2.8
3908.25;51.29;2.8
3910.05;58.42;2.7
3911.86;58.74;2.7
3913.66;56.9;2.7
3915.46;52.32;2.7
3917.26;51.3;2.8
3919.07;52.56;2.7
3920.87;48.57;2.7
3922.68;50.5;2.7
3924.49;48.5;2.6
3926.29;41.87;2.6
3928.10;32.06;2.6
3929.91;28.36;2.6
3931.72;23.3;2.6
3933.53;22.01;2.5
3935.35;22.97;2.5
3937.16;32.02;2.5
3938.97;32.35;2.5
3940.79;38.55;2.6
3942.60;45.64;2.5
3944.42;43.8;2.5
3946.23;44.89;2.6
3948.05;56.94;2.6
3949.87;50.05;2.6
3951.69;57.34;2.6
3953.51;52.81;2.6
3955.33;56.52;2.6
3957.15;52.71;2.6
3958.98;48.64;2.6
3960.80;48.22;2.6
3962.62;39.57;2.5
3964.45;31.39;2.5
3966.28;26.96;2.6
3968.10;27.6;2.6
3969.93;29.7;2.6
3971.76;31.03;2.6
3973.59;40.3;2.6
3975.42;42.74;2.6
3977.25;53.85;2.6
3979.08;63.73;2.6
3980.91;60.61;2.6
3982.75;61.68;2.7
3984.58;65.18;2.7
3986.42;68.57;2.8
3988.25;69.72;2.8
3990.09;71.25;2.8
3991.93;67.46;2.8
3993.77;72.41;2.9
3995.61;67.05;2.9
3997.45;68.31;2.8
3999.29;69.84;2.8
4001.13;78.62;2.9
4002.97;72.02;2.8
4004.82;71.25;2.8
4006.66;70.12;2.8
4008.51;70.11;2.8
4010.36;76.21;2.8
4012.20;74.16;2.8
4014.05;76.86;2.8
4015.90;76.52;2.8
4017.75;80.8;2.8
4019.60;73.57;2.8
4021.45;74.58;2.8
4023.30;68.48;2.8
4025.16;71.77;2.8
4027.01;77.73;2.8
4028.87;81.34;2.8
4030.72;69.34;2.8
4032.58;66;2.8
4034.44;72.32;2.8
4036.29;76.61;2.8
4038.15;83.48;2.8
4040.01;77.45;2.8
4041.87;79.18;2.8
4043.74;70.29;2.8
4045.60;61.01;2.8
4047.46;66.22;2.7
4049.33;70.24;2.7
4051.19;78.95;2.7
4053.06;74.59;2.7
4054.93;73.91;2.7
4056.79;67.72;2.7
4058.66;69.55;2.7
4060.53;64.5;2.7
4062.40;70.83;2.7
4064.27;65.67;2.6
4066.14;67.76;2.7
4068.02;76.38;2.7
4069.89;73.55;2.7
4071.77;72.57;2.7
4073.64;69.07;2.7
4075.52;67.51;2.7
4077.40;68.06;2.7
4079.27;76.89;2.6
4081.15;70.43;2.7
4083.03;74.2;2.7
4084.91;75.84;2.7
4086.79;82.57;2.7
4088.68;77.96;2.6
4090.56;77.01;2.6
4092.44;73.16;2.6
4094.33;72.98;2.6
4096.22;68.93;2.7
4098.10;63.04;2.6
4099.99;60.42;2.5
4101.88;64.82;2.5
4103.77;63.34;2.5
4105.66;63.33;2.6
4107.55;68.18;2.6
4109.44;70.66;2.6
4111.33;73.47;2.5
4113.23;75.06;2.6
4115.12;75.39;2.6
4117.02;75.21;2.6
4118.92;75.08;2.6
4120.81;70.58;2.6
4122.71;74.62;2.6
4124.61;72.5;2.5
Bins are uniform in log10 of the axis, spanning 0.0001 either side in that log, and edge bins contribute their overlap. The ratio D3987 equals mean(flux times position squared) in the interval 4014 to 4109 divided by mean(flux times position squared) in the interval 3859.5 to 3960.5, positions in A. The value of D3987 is 1.74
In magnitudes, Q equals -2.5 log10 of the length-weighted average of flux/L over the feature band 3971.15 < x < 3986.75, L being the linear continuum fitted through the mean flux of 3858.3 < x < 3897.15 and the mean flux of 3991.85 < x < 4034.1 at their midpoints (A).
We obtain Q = 0.20 mag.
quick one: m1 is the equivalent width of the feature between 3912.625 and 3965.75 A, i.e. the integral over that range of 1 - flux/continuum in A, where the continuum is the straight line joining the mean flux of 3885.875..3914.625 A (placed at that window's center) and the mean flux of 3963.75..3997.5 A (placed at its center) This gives 8.21 A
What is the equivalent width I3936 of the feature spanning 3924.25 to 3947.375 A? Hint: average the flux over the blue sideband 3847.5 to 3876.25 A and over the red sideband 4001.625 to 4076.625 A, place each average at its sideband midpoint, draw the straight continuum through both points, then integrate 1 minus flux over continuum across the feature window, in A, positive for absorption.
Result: 8.0 A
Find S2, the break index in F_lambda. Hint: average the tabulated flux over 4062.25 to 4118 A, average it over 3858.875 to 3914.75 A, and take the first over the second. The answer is 1.58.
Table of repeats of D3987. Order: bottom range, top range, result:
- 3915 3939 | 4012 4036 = 2.03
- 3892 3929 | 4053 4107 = 1.54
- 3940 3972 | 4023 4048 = 1.74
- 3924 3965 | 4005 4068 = 1.84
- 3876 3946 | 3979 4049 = 1.74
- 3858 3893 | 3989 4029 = 1.92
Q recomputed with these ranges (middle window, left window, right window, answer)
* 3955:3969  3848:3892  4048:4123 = 0.28 mag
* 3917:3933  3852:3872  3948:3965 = 0.13 mag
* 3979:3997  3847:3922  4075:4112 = -0.17 mag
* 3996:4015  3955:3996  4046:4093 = -0.24 mag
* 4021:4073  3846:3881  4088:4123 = -0.15 mag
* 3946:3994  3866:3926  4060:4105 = 0.10 mag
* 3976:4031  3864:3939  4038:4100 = -0.16 mag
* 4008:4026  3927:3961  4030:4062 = -0.18 mag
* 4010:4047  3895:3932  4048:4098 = -0.14 mag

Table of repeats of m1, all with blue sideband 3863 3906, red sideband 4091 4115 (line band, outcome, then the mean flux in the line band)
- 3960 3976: 5.4 A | 35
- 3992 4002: -2.6 A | 70.9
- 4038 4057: -3.2 A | 72.8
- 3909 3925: -2.0 A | 53.2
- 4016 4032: -4.1 A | 74.6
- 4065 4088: -2.6 A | 72.9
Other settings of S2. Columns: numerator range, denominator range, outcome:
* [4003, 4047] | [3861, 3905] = 1.70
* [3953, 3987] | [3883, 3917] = 0.97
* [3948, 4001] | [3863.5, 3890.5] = 1.32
